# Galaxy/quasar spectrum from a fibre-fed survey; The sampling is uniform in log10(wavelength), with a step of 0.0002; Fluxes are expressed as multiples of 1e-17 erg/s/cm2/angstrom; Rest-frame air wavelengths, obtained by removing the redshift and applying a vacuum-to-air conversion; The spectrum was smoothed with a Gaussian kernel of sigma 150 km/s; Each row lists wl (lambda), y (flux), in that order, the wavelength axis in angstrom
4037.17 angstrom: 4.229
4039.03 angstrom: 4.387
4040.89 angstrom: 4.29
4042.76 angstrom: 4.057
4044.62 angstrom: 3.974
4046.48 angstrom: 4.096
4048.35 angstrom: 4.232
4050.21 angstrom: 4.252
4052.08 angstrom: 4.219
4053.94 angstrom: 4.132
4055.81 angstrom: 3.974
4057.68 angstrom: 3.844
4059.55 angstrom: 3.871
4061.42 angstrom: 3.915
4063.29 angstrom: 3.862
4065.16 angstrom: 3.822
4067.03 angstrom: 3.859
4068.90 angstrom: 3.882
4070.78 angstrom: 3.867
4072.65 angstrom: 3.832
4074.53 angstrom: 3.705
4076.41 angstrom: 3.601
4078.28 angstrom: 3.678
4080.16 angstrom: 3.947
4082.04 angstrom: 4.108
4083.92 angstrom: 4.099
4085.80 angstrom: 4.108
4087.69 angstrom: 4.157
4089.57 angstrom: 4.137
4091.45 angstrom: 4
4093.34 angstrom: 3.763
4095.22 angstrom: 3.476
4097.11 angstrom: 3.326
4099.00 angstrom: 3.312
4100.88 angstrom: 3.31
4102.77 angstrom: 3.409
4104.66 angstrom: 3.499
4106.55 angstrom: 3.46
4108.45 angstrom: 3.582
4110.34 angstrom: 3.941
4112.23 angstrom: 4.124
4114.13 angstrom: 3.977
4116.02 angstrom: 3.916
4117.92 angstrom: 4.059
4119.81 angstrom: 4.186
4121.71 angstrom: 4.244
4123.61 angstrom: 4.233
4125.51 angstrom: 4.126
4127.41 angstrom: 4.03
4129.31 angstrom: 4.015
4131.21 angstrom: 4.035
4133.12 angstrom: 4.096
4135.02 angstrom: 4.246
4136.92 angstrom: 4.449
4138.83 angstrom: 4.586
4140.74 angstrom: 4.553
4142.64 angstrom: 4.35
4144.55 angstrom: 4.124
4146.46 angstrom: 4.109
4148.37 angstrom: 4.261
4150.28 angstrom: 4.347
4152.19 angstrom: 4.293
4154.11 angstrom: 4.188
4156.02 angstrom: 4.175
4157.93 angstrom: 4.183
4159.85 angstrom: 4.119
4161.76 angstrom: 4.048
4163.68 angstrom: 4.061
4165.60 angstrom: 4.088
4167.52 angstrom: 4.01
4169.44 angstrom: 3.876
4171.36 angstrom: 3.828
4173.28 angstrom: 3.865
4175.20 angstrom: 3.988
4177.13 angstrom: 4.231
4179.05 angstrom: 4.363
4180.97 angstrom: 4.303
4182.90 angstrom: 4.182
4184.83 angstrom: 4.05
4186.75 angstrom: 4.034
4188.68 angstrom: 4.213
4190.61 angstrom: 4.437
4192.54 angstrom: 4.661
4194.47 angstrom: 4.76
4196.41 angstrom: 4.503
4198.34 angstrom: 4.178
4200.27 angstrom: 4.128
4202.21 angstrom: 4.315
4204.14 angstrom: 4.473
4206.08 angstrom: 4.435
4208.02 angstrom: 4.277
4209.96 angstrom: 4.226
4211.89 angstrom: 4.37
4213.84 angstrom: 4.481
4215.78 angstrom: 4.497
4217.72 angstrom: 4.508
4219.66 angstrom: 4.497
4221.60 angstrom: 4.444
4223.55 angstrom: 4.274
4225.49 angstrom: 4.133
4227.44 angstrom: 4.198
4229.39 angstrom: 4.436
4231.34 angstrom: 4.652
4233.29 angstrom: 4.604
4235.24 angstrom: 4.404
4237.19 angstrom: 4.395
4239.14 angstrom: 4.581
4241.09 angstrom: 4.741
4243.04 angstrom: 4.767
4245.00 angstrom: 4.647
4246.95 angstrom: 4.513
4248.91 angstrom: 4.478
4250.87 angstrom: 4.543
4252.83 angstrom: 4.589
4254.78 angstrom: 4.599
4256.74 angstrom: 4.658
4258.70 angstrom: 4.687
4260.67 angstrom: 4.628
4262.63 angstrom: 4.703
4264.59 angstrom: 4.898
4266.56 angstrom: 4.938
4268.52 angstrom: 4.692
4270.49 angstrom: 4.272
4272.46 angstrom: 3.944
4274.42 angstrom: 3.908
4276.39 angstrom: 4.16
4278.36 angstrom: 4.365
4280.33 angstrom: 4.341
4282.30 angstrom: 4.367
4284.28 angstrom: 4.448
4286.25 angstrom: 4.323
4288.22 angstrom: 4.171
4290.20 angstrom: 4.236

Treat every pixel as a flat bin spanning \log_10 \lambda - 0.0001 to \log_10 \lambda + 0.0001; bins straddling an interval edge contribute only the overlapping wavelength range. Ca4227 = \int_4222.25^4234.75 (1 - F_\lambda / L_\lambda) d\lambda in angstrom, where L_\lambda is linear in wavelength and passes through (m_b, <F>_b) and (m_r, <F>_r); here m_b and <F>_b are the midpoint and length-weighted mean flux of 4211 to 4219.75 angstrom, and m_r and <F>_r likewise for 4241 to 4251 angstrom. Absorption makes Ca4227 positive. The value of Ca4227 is 0.4 angstrom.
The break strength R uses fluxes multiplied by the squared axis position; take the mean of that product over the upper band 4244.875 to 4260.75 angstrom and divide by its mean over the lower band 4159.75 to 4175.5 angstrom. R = 1.20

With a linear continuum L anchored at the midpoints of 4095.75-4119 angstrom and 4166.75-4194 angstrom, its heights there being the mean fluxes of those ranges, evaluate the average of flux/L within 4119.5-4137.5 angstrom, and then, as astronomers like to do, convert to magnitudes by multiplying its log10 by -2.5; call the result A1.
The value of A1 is -0.10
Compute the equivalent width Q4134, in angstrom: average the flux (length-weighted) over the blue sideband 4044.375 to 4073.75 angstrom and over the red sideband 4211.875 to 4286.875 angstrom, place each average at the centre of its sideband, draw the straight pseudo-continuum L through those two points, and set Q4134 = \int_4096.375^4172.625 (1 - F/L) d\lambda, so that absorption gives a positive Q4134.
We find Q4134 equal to 2.85 angstrom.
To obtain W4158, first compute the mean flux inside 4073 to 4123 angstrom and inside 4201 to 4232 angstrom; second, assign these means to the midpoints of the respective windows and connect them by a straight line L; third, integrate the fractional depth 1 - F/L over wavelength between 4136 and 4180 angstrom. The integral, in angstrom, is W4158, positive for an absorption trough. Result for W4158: -0.8 angstrom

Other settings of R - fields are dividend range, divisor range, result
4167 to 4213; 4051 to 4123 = 1.16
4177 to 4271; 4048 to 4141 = 1.21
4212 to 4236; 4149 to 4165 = 1.09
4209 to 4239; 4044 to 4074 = 1.20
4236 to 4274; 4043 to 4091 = 1.26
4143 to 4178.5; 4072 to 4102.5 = 1.13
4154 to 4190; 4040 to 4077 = 1.09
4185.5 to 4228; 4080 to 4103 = 1.22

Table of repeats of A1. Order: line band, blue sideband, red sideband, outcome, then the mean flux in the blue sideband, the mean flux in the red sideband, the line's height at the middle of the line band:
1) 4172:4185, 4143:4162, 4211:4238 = 0.036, 4.2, 4.42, 4.28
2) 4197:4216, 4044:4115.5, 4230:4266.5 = 0.024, 3.85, 4.62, 4.43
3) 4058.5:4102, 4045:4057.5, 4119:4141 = 0.096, 4.12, 4.22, 4.16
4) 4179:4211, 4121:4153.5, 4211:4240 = 0.010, 4.24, 4.43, 4.36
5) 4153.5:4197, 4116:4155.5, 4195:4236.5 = 0.031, 4.22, 4.39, 4.3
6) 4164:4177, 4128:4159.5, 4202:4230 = 0.086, 4.25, 4.37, 4.29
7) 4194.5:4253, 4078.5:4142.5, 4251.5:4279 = -0.021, 3.96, 4.51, 4.36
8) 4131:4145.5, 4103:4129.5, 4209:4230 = -0.075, 3.94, 4.37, 4.03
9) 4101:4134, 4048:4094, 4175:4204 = 0.046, 3.95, 4.3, 4.09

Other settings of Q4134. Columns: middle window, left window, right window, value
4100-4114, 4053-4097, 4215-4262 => 1.3 angstrom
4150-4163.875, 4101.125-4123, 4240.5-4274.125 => -0.3 angstrom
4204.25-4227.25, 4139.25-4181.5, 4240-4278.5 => 0.0 angstrom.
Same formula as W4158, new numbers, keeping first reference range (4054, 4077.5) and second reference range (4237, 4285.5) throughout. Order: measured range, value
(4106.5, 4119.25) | 0.3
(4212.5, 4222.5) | -0.3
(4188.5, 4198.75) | -0.5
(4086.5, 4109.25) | 1.9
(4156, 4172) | 0.5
